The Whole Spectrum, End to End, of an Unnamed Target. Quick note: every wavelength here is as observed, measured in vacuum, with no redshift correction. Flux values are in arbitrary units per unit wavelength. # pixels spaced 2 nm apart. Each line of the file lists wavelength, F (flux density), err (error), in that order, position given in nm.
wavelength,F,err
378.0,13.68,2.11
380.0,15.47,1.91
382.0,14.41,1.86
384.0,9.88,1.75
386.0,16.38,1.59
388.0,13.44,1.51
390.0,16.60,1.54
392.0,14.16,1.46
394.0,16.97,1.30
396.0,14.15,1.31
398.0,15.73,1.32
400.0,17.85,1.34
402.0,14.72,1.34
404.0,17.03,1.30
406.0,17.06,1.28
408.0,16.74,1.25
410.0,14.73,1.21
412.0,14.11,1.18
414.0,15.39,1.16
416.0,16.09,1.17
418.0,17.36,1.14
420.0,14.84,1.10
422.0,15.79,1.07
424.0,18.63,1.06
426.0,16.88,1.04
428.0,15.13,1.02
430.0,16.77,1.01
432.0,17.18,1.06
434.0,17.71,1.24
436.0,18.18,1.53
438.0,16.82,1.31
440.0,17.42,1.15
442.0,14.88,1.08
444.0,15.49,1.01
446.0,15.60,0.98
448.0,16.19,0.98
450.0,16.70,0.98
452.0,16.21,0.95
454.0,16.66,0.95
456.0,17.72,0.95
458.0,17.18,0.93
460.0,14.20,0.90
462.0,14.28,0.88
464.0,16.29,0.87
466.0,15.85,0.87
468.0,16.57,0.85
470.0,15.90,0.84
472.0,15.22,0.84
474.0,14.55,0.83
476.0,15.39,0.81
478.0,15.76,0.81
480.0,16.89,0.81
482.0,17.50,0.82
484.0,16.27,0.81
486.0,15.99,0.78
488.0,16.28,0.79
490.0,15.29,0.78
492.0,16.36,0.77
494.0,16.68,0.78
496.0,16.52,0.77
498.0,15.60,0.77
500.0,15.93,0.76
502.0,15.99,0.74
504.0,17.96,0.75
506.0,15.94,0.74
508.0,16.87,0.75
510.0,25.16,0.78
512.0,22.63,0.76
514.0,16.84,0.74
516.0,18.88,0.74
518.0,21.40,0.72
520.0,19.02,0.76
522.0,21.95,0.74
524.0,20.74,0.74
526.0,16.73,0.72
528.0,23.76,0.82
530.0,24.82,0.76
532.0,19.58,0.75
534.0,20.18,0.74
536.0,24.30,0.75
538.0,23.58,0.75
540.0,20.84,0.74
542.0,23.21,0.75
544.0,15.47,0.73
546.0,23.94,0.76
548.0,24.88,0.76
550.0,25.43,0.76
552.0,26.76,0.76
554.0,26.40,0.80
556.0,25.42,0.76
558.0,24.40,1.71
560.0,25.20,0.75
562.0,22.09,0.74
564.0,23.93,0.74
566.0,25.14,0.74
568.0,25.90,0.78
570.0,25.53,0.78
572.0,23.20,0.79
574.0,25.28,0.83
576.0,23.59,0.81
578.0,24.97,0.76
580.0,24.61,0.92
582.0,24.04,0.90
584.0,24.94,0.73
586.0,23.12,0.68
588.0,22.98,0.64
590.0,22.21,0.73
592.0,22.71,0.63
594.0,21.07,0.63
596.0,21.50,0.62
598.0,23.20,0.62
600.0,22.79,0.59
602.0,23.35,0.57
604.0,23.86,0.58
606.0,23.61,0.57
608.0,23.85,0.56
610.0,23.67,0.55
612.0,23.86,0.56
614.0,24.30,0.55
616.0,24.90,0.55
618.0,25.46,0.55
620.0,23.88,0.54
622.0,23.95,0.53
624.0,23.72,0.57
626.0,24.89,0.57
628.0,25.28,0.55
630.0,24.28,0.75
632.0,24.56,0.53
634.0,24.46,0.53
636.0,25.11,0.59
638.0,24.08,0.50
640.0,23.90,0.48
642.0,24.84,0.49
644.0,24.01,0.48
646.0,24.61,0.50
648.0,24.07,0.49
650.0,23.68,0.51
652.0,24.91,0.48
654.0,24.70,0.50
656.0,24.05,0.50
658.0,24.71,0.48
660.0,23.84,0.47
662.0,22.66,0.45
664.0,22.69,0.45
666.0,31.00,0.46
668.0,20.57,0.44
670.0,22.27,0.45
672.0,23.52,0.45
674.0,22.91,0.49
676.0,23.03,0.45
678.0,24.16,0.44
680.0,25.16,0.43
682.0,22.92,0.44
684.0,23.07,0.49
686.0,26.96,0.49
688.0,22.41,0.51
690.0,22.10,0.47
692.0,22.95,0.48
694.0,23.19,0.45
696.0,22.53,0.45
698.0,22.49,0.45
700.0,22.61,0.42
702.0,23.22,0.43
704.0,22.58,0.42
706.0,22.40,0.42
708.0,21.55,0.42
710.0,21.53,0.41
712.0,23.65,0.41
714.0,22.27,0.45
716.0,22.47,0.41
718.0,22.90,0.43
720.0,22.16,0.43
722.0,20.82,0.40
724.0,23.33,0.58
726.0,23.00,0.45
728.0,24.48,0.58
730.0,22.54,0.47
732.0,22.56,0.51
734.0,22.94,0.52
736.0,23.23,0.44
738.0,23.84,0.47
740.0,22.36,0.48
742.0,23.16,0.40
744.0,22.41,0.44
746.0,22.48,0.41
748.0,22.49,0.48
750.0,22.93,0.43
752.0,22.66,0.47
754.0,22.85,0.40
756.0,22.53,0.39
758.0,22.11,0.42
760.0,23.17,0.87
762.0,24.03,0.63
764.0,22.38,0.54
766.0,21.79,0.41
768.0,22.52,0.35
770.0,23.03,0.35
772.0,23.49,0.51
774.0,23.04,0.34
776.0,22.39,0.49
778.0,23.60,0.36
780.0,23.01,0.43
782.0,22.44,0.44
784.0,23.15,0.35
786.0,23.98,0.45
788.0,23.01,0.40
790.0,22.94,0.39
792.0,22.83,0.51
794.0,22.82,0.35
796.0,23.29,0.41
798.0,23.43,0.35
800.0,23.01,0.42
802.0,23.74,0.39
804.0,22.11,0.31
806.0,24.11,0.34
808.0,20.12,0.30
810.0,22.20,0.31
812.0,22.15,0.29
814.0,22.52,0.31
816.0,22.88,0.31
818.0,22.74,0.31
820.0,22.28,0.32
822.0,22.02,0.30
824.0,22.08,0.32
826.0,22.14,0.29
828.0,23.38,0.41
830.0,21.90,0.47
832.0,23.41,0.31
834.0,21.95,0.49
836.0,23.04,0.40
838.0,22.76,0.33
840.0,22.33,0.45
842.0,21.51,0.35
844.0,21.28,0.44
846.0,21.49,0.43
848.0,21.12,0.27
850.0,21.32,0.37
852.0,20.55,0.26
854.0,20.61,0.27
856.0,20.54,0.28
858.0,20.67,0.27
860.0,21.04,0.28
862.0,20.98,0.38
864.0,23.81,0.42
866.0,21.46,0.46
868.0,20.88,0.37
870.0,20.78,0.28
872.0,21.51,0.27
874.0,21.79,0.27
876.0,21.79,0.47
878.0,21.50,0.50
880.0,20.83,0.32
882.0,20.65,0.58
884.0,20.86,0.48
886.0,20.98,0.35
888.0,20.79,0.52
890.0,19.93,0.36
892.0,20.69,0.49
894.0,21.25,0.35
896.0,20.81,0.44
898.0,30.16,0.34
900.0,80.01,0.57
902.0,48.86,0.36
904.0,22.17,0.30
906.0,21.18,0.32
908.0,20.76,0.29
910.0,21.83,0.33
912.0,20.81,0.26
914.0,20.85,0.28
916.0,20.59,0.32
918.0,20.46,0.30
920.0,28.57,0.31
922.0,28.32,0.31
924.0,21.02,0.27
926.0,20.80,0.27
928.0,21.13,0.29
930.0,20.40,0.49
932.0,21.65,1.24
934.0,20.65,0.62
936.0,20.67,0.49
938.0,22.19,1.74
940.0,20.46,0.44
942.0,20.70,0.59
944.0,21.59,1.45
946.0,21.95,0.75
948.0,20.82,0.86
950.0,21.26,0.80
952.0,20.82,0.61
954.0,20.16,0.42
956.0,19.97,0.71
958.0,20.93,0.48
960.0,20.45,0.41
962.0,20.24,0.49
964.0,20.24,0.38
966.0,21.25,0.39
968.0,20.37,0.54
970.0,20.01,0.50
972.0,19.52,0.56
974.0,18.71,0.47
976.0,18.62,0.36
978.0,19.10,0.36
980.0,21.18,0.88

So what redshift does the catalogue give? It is 0.370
